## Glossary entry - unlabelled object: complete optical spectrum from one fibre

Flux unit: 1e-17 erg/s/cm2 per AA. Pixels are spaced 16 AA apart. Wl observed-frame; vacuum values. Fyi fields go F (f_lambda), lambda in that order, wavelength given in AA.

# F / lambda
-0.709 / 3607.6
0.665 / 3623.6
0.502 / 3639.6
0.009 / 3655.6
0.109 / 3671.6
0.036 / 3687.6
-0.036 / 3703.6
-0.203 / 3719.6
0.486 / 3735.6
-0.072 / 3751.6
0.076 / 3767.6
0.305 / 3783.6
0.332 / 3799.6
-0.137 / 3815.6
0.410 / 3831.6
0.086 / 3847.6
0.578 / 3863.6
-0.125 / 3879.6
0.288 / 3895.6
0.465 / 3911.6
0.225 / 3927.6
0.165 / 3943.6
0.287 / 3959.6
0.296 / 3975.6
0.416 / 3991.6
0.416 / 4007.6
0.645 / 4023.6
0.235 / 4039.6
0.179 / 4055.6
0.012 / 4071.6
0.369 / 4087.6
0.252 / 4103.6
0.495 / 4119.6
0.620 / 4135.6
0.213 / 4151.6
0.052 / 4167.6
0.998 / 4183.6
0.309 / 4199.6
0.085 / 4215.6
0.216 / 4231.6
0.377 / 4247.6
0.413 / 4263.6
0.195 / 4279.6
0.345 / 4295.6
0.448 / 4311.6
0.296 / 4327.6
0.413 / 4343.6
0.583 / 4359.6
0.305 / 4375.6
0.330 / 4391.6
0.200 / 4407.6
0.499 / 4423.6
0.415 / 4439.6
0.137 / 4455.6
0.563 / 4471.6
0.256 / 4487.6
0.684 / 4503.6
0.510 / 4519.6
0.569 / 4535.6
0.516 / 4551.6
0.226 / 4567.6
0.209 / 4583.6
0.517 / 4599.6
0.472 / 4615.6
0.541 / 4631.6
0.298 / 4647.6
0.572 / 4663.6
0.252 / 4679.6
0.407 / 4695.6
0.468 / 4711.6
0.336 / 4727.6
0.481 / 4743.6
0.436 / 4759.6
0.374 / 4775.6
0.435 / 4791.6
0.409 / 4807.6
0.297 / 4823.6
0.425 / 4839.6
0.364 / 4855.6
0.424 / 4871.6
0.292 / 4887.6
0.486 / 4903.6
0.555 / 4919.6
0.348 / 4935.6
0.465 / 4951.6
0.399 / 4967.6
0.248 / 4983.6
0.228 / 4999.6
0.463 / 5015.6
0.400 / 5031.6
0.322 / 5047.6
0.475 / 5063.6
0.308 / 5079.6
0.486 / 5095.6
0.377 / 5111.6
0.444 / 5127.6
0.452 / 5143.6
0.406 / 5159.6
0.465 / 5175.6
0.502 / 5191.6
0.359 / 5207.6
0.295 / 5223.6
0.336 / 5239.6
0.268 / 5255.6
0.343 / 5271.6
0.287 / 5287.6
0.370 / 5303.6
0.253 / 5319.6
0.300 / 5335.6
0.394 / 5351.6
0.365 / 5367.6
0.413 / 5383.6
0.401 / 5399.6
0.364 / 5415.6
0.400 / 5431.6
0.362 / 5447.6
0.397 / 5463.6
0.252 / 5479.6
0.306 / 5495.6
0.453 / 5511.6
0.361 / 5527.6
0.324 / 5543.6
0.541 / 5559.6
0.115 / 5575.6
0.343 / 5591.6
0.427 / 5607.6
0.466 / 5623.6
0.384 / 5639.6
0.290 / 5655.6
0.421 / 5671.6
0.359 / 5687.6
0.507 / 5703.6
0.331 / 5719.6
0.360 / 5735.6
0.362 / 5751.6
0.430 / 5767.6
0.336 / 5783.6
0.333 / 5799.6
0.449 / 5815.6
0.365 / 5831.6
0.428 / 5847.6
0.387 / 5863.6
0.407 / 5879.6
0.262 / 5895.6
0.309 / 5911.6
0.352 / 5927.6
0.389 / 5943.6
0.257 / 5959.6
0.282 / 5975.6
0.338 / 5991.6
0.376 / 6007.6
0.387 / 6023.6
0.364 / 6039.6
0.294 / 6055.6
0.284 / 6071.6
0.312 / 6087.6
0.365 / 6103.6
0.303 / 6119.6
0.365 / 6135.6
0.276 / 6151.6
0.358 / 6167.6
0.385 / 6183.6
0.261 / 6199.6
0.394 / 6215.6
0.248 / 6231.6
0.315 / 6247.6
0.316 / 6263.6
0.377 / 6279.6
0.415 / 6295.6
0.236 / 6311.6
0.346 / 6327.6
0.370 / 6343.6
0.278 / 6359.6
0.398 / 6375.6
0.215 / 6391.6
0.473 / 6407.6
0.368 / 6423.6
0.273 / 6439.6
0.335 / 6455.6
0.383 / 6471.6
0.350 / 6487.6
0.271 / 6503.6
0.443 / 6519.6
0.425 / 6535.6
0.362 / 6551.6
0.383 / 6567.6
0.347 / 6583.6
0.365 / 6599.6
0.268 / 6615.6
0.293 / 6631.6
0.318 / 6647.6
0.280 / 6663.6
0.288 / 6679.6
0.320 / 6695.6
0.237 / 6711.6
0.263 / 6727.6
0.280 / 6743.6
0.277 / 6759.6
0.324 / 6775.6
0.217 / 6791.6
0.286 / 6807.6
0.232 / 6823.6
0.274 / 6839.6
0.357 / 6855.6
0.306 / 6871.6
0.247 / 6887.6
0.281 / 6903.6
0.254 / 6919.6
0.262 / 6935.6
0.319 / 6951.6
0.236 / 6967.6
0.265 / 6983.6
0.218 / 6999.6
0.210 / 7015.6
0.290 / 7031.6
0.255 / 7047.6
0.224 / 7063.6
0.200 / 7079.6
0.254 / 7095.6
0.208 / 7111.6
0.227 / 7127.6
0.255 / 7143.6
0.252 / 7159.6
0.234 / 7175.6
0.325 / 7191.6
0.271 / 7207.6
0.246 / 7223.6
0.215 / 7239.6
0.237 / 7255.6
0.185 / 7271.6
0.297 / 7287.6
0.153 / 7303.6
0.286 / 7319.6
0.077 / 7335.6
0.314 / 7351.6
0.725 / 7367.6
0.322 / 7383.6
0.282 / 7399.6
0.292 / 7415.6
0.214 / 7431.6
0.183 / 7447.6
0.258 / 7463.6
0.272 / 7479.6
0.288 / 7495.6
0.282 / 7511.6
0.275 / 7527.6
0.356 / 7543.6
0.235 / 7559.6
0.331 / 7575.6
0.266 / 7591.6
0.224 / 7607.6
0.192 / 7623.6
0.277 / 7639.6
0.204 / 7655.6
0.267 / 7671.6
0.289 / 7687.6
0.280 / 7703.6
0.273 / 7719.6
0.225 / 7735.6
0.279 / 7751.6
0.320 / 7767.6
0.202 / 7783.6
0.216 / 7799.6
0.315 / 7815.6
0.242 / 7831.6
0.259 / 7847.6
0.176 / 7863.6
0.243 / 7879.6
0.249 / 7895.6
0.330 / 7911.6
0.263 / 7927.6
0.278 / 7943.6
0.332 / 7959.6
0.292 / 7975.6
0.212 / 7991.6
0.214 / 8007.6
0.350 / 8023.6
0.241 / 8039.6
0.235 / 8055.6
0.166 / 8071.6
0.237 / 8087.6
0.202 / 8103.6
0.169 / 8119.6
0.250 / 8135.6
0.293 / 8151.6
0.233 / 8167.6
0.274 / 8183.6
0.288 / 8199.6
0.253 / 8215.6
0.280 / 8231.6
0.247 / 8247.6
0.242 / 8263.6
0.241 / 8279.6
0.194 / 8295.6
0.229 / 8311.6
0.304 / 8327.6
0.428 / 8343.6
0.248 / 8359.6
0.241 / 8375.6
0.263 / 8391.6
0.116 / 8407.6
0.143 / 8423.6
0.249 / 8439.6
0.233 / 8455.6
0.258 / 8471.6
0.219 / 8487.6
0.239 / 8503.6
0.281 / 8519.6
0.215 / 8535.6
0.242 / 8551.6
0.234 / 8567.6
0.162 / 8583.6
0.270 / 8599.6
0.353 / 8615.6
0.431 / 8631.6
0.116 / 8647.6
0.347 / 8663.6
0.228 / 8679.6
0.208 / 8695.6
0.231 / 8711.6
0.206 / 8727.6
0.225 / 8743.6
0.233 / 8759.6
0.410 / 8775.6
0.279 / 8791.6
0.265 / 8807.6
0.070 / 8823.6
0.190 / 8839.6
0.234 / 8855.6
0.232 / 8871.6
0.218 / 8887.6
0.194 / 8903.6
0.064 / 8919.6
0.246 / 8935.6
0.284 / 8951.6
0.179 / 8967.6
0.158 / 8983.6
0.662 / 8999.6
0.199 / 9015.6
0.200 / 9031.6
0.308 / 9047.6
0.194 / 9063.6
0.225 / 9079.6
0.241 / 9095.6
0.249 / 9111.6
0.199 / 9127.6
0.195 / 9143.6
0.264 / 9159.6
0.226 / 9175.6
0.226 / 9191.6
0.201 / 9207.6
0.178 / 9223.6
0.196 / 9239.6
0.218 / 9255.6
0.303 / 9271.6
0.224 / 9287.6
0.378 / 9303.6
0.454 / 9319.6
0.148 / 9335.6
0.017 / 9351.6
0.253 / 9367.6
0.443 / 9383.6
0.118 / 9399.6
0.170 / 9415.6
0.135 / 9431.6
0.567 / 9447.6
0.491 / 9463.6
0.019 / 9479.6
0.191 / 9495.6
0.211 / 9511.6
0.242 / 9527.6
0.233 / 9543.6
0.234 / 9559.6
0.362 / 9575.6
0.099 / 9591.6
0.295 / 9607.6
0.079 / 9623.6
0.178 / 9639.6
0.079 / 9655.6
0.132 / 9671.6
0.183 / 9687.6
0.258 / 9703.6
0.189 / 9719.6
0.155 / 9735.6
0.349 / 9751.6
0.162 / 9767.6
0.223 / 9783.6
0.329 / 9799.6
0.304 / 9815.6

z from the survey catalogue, 0.121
